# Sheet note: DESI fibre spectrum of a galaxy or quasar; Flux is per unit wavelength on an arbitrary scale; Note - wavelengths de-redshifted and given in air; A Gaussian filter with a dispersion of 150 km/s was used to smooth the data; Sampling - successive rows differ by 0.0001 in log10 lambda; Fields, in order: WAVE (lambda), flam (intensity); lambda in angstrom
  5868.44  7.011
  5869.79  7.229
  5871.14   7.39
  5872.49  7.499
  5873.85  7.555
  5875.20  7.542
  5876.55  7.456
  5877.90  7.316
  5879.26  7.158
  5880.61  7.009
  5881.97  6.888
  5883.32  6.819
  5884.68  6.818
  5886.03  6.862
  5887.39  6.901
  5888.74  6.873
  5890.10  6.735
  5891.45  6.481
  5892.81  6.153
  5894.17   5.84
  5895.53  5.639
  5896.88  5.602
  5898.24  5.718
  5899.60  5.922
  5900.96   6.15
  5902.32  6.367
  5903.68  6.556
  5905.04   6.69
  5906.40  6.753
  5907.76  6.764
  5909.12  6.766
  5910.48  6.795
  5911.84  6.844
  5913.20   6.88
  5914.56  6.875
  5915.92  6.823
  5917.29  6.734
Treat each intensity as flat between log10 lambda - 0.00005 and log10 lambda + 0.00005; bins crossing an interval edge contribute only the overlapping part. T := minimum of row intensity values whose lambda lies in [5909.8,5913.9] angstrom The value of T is 6.795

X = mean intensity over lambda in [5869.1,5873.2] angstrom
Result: 7.37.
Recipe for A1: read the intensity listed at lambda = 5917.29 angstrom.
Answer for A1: 6.734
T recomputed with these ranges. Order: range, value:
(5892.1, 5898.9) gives 5.602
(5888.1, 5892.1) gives 6.481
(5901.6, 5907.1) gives 6.367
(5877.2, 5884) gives 6.819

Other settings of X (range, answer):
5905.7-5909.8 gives 6.76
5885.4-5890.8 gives 6.85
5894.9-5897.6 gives 5.63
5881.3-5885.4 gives 6.85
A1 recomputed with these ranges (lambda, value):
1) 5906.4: 6.753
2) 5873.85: 7.555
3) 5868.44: 7.011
